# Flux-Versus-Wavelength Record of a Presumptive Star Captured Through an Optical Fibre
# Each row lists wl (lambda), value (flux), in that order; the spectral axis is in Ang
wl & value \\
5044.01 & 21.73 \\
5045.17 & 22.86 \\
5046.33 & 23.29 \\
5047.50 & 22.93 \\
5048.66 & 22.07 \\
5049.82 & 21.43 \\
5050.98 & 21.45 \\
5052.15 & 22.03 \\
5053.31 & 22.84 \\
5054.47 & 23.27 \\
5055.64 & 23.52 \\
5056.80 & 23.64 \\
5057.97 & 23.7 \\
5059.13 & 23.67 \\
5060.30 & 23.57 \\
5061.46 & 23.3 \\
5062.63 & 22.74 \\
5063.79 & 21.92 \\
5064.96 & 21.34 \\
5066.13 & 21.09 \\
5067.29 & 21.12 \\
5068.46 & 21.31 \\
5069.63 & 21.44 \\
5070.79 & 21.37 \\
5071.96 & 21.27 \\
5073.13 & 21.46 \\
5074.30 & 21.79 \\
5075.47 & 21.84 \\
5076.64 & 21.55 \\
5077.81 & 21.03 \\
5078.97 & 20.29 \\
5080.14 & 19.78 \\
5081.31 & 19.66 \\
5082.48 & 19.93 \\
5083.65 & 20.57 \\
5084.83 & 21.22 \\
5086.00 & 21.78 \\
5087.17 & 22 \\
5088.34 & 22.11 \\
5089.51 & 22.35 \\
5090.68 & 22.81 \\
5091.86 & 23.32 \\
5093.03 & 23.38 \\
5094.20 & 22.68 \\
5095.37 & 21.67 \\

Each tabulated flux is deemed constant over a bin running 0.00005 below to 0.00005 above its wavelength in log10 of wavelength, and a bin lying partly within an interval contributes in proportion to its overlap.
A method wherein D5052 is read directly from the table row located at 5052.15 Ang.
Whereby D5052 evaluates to 22.03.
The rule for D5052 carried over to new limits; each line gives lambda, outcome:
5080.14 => 19.78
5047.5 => 22.93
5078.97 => 20.29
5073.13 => 21.46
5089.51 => 22.35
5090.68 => 22.81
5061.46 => 23.3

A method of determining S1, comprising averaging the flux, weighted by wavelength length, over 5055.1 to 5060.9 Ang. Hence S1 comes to 23.6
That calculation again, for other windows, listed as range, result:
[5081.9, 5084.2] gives 20.2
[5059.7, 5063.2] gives 23.2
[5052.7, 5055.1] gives 23.1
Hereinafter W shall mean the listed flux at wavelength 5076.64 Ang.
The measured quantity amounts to 21.55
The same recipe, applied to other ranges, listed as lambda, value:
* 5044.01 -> 21.73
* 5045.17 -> 22.86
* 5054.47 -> 23.27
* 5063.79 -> 21.92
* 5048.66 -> 22.07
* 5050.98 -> 21.45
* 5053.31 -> 22.84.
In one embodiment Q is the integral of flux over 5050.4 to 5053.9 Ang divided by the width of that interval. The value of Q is 22.1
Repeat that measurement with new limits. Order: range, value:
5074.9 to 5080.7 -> 20.9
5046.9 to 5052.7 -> 22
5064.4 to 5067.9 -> 21.2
